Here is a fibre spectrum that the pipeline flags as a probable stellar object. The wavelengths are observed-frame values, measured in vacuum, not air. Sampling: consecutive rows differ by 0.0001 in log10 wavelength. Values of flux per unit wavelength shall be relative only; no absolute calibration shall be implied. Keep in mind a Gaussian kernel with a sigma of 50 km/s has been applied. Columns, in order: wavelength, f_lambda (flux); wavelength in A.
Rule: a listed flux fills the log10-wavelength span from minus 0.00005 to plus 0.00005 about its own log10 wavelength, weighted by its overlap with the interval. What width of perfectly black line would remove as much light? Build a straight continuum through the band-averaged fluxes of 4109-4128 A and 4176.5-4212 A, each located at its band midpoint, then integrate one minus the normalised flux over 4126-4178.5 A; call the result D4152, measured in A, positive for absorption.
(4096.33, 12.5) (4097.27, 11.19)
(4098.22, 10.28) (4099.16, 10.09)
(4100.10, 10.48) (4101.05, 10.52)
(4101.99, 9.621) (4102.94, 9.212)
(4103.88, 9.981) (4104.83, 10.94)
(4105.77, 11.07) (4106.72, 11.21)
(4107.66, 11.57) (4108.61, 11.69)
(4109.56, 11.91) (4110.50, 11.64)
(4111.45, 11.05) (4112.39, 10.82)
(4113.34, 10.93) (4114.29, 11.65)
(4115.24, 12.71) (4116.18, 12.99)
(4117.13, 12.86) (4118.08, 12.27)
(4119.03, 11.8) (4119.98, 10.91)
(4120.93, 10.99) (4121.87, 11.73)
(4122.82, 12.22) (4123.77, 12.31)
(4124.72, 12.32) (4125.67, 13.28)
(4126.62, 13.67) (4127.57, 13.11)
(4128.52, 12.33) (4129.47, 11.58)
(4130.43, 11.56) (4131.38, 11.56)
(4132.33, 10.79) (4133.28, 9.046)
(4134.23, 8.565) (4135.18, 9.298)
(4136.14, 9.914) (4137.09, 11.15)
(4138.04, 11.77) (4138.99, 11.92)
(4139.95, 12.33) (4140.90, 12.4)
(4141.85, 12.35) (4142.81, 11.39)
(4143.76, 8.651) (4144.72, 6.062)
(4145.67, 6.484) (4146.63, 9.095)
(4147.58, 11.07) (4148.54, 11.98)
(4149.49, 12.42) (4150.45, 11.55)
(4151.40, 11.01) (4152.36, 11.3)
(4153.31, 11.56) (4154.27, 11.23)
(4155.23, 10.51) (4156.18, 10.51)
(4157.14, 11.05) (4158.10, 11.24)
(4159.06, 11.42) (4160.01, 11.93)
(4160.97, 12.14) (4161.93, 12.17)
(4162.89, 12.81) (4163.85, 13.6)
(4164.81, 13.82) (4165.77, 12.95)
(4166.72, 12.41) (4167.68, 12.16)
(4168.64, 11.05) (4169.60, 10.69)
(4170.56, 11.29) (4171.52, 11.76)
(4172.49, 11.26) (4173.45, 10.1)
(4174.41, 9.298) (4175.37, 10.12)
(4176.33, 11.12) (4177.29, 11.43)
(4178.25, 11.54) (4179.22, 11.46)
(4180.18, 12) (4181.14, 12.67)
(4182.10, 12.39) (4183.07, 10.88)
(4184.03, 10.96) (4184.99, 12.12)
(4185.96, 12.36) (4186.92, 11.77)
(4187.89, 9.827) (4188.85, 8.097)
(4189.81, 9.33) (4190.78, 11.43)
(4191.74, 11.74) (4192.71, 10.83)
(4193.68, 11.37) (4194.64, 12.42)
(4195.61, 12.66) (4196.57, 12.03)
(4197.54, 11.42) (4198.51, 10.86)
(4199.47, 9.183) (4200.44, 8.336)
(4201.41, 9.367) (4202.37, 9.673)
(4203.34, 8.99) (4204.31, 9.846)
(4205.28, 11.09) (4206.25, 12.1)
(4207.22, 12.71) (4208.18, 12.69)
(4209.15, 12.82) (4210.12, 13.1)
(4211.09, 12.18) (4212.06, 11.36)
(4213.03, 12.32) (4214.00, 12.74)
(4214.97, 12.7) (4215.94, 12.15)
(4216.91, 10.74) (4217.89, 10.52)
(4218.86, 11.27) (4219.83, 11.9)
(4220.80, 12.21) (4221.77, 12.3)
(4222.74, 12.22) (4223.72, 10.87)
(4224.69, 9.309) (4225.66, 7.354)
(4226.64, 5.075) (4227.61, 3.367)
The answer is 2.2 A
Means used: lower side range 12.1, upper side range 11.2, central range 11.2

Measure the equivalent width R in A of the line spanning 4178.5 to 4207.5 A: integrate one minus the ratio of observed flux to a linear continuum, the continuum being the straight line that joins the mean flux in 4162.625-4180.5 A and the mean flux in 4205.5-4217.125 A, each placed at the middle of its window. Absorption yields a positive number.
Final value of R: 2.4 A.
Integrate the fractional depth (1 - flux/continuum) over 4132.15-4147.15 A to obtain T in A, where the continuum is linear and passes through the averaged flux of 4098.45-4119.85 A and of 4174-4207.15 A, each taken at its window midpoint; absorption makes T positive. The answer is 1.4 A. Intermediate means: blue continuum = 11.2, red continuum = 10.9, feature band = 10.1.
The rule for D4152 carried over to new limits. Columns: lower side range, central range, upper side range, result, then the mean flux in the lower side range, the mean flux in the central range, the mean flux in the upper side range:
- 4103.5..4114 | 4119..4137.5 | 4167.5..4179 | -0.5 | 11.2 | 11.4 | 11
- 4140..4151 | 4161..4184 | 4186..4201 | -2.3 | 10.4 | 11.7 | 10.8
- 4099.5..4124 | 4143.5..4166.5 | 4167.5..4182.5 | 0.3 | 11.3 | 11.1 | 11.2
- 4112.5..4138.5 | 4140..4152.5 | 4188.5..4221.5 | 1.1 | 11.6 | 10.5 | 11.3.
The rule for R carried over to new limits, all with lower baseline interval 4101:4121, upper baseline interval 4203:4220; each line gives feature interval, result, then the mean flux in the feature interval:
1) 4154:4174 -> -0.3 A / 11.7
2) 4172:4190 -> 0.9 A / 11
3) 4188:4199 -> 0.6 A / 11.1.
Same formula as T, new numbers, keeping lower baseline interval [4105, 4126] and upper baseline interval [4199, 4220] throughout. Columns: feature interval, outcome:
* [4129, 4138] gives 1.0 A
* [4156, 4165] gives -0.4 A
